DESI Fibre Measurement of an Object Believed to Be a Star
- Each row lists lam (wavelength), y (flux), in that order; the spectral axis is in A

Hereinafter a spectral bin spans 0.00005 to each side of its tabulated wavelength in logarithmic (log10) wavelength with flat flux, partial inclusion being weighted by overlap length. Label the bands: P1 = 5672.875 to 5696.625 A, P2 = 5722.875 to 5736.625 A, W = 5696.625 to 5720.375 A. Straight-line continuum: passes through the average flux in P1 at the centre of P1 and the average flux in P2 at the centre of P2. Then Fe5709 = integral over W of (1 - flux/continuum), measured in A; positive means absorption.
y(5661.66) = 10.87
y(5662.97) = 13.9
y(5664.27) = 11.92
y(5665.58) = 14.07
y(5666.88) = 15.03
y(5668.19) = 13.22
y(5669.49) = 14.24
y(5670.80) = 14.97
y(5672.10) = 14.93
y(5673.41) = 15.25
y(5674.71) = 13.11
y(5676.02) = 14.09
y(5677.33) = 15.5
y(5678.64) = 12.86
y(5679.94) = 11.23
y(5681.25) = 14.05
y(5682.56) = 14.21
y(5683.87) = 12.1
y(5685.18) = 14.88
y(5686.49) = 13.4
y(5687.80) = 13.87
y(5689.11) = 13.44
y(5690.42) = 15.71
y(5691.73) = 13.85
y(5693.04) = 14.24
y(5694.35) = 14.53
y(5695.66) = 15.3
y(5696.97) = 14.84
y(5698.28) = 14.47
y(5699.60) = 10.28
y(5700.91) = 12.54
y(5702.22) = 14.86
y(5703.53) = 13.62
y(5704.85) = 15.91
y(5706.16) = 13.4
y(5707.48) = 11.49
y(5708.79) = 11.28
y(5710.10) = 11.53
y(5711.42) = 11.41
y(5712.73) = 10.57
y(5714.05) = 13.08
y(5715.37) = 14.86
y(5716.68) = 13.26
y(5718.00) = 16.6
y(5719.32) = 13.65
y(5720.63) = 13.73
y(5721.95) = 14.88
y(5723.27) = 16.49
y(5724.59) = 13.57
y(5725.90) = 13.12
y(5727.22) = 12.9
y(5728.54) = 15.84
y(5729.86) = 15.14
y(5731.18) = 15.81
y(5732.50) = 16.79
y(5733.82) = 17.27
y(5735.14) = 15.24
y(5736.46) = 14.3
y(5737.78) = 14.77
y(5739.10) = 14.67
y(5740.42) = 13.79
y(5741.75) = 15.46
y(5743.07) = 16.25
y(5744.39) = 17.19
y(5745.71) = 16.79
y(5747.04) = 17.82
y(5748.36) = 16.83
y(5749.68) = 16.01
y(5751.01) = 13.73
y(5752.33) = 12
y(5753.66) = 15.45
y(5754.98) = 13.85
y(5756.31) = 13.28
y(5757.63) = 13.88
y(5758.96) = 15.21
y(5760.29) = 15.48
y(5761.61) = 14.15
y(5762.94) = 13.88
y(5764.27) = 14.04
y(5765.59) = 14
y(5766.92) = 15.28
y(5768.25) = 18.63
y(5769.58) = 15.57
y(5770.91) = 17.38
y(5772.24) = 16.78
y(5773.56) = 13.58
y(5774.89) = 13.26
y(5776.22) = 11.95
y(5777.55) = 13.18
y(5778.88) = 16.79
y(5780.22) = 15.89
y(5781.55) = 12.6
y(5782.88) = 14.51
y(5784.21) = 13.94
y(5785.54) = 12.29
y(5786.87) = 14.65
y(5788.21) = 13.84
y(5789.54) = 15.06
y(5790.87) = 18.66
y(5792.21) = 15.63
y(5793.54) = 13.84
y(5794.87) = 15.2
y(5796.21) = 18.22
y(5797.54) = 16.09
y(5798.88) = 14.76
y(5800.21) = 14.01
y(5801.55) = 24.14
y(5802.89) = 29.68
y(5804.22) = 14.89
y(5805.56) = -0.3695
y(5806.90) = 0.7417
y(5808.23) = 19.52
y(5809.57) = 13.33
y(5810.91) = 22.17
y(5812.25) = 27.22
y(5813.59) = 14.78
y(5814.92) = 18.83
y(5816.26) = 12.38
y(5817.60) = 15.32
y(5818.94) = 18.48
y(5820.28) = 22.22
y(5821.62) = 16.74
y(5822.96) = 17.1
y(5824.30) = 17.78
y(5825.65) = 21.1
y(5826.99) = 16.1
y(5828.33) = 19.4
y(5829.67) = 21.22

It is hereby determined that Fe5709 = 2.3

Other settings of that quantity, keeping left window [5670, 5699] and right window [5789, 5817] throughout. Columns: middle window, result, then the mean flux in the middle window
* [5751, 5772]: 0.9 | 14.8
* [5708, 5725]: 1.4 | 13.4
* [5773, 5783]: 1.1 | 13.9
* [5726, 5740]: -0.2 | 15.2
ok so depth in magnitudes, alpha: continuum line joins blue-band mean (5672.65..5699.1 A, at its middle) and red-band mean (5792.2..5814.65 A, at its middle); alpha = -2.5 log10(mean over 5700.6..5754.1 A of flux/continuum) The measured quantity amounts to 0.02 mag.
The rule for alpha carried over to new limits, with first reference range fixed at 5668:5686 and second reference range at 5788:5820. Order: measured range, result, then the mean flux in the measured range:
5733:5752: -0.04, 15.7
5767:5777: 0.02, 15.3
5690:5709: 0.04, 13.8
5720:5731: 0.02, 14.5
